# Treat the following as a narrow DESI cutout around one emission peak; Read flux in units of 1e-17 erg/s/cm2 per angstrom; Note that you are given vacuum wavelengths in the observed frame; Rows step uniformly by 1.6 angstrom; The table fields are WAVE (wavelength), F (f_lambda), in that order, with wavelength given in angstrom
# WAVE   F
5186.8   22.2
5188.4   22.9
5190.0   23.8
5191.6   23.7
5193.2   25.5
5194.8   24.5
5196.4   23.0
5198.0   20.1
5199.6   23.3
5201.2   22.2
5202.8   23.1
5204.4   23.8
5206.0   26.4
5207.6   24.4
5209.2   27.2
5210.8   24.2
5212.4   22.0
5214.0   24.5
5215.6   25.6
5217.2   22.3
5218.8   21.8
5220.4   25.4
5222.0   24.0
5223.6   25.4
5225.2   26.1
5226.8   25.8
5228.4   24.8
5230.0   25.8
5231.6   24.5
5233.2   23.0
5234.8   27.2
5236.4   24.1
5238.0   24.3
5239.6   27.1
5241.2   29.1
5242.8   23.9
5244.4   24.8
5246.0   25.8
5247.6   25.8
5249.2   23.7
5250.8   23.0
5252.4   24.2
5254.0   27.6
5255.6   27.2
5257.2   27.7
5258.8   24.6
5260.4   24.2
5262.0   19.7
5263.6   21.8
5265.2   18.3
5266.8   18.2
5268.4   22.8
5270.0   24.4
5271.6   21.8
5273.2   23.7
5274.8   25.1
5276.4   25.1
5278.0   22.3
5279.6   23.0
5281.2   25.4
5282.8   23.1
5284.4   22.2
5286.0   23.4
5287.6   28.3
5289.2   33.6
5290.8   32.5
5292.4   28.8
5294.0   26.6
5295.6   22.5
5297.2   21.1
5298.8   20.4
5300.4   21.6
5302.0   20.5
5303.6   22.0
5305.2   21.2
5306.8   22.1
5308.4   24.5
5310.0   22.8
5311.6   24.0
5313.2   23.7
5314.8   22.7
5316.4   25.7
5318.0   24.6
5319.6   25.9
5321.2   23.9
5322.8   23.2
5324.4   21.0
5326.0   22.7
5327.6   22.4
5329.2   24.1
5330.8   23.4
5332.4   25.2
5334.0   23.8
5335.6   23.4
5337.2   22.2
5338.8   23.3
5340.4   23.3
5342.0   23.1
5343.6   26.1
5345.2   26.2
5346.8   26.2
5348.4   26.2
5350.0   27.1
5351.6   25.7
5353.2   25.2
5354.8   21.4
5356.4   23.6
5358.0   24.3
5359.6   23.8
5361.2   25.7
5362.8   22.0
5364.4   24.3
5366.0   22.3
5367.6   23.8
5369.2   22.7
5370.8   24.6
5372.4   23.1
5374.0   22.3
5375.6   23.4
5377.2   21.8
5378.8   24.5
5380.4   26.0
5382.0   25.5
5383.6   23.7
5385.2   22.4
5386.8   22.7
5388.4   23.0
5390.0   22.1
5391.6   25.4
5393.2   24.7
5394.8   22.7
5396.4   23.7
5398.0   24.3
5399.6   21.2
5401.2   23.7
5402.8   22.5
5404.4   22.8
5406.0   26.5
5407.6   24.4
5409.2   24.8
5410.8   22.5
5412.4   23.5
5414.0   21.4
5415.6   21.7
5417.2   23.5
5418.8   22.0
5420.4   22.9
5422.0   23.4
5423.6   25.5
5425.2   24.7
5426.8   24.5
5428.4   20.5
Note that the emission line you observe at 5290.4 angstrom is [O III] 5007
